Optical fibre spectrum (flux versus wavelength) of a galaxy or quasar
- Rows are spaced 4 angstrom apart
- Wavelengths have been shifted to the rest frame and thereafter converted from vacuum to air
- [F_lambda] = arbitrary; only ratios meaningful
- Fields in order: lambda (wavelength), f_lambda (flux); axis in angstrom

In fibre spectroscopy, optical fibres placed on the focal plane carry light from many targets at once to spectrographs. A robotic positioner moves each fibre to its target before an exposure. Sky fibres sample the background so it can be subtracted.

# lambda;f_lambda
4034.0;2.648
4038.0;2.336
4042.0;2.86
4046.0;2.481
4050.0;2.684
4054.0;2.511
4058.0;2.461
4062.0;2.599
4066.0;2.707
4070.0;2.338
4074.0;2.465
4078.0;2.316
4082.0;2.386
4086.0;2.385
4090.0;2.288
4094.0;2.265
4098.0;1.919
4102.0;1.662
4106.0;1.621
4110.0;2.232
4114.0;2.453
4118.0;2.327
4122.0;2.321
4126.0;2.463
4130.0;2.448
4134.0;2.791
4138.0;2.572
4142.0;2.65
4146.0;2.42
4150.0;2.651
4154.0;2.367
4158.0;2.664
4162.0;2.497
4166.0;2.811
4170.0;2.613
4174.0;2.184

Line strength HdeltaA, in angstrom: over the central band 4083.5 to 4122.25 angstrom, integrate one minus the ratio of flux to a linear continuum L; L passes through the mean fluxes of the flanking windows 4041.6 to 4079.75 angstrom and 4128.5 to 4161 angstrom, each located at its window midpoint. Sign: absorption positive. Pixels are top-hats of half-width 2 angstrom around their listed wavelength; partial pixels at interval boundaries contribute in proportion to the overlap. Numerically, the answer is 6.20 angstrom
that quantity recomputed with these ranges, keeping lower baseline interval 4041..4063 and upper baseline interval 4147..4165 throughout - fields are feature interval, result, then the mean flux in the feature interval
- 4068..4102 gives 4.2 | 2.26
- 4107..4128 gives 2.0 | 2.32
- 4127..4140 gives -0.2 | 2.59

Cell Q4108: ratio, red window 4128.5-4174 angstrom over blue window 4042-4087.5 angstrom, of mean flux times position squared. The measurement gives 1.07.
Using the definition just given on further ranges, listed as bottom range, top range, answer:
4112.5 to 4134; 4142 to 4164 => 1.05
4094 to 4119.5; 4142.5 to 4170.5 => 1.29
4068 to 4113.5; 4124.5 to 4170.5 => 1.22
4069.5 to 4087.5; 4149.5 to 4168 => 1.13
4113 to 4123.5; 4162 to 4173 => 1.14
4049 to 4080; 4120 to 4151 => 1.05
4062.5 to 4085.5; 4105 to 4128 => 0.94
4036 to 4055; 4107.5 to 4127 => 0.94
